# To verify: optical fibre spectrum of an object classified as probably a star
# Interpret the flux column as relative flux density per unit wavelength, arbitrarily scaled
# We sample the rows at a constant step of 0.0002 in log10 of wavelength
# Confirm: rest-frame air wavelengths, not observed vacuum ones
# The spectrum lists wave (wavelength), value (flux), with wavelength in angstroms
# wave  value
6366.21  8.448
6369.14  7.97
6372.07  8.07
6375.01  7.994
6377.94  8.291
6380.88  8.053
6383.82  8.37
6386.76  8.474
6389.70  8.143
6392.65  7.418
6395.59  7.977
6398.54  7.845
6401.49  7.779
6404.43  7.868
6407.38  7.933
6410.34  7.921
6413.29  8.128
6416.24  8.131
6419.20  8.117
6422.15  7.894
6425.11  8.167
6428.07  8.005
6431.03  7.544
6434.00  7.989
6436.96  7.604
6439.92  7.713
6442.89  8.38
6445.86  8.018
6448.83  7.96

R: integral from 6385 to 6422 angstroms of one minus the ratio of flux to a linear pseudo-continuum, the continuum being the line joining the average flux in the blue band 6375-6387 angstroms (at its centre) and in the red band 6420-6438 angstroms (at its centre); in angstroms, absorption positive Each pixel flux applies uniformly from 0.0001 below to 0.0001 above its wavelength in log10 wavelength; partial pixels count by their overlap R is 0.4 angstroms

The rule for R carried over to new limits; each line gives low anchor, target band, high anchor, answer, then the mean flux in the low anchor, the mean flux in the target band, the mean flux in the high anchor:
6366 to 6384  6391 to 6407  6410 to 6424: 0.59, 8.14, 7.79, 8.06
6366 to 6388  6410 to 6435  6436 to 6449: 0.09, 8.19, 7.99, 7.94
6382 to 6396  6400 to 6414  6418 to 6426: 0.26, 8.08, 7.91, 8.05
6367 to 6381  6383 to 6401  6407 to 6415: 0.09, 8.1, 8.01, 8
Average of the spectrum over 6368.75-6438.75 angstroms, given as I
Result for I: 7.99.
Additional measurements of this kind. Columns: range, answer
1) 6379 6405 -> 8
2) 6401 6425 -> 7.99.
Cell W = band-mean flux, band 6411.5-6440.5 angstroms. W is 7.94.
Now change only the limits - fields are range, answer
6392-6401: 7.78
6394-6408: 7.88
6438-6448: 8.01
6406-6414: 7.98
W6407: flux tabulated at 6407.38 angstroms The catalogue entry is 7.933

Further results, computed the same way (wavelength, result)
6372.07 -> 8.07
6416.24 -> 8.131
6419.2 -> 8.117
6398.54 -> 7.845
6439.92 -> 7.713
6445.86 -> 8.018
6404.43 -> 7.868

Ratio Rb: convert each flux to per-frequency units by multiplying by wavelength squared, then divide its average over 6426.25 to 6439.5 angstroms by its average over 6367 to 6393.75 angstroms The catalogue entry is 0.98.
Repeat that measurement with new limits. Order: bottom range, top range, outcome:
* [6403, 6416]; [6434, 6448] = 1.00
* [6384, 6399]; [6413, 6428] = 1.02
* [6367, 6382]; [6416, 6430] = 1.01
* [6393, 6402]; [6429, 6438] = 1.00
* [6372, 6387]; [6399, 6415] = 0.97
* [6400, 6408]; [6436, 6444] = 1.02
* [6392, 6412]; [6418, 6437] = 1.02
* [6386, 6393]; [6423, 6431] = 1.00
